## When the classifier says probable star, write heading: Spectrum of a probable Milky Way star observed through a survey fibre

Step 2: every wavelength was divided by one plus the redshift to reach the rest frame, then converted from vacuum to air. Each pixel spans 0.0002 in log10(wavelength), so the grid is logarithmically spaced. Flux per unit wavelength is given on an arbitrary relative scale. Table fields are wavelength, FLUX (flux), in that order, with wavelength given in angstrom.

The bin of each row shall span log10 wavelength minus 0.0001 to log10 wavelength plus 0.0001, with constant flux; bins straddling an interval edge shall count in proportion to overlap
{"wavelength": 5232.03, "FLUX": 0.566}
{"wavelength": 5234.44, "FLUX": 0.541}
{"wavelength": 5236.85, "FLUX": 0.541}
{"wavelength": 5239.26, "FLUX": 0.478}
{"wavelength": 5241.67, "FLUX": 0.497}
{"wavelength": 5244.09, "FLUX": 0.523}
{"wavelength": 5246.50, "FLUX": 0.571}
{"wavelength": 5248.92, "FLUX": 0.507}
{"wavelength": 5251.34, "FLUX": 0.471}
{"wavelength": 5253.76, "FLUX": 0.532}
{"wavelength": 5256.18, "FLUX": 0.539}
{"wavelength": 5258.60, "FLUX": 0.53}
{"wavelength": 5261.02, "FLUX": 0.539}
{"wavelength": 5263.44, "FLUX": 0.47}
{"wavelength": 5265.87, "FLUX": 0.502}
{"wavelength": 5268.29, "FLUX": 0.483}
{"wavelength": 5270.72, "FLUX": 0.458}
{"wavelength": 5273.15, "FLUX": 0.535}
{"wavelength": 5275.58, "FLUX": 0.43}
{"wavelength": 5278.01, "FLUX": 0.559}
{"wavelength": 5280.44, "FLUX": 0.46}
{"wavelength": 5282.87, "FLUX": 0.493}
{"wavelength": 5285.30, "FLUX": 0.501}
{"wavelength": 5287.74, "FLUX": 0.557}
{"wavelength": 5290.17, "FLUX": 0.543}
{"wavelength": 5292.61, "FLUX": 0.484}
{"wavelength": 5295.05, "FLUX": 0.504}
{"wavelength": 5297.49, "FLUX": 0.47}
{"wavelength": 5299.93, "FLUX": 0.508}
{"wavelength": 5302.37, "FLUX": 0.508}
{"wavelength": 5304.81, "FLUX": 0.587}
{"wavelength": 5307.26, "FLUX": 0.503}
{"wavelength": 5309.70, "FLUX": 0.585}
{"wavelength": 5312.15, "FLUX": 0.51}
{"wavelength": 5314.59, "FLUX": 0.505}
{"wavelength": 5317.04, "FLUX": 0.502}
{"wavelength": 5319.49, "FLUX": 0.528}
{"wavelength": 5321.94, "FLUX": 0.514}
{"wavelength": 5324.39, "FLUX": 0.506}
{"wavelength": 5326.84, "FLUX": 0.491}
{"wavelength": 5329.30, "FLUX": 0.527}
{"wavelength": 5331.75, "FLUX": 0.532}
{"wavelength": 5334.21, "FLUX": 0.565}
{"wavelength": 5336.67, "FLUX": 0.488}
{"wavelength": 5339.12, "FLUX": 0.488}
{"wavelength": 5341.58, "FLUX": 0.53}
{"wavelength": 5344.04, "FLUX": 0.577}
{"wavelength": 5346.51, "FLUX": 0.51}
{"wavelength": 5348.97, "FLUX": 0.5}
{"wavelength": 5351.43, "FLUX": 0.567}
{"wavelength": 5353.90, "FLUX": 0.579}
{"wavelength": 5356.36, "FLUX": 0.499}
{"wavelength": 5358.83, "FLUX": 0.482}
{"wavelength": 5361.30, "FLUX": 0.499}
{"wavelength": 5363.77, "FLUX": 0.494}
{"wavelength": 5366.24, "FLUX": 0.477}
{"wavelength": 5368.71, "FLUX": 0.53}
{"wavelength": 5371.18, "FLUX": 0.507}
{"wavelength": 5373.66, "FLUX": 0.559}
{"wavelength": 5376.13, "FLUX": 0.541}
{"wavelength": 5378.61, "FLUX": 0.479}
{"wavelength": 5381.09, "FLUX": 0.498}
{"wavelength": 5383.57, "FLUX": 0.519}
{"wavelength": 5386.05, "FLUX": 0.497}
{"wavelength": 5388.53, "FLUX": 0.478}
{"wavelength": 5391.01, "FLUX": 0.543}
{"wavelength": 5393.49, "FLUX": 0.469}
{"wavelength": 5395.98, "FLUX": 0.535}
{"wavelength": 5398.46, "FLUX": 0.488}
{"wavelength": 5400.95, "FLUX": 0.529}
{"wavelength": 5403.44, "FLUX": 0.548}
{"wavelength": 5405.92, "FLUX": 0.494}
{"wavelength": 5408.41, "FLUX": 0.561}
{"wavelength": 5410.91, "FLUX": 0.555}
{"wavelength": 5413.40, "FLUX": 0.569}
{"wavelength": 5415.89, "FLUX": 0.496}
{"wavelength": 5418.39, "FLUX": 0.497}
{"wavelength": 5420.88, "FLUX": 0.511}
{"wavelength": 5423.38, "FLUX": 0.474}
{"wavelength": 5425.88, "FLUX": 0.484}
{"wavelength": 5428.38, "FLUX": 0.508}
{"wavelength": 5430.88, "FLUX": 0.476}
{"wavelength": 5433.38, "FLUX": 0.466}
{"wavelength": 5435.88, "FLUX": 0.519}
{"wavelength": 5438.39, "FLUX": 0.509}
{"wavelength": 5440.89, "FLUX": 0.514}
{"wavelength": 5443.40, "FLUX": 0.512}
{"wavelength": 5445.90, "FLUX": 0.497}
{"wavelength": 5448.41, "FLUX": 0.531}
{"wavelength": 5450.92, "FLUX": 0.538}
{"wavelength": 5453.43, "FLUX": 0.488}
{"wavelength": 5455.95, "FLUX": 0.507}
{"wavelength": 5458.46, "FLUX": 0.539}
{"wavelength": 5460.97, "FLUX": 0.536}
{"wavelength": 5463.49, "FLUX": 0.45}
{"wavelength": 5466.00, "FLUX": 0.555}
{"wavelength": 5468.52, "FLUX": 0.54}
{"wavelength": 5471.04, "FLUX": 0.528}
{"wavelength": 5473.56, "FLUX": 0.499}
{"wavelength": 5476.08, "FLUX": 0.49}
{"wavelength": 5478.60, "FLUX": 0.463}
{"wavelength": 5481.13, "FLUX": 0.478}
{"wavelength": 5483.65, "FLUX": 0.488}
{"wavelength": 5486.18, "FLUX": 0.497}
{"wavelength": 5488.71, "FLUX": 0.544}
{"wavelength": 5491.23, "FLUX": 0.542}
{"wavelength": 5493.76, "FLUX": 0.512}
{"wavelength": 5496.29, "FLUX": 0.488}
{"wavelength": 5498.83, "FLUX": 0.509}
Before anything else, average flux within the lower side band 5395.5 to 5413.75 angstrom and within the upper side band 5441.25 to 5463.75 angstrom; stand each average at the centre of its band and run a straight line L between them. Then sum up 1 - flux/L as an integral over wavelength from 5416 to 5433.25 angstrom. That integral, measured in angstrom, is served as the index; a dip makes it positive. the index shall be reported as 1.1 angstrom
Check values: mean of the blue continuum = 0.533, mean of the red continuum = 0.514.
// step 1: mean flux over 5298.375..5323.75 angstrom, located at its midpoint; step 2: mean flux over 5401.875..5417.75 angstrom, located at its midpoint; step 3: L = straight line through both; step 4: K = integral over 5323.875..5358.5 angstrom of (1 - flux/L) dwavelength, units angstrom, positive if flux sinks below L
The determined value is 0.16 angstrom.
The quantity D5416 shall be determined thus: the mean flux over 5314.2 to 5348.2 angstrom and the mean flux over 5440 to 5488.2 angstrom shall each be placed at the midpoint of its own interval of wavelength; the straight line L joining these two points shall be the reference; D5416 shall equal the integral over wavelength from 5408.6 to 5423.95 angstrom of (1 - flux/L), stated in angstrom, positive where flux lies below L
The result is -0.3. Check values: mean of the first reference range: 0.519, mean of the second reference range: 0.508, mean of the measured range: 0.522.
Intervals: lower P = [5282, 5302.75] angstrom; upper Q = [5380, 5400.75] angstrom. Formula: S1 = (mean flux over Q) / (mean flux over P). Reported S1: 0.99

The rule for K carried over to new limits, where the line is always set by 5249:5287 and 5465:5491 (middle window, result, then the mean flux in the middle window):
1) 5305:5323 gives -0.79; 0.525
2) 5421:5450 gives 0.42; 0.5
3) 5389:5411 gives -0.67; 0.521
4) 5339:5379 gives -1.26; 0.52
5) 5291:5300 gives 0.19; 0.491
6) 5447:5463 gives -0.35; 0.519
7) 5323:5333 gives -0.21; 0.514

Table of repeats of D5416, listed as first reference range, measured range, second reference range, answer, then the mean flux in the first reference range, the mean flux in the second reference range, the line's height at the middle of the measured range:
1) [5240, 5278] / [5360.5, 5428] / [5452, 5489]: -0.8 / 0.507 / 0.506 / 0.506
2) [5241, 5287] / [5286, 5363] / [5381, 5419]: -1.4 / 0.506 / 0.518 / 0.511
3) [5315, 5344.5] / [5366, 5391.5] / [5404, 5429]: 0.3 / 0.519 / 0.516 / 0.517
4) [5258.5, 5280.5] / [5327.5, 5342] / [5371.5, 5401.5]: -0.4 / 0.497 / 0.511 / 0.505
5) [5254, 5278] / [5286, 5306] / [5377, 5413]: -0.5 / 0.503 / 0.515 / 0.506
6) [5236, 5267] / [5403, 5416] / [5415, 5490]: -0.9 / 0.515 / 0.505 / 0.507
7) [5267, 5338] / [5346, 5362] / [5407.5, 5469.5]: -0.3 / 0.512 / 0.513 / 0.512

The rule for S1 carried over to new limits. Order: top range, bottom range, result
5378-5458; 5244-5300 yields 1.01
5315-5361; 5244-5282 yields 1.03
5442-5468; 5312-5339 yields 1.00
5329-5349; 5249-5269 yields 1.03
